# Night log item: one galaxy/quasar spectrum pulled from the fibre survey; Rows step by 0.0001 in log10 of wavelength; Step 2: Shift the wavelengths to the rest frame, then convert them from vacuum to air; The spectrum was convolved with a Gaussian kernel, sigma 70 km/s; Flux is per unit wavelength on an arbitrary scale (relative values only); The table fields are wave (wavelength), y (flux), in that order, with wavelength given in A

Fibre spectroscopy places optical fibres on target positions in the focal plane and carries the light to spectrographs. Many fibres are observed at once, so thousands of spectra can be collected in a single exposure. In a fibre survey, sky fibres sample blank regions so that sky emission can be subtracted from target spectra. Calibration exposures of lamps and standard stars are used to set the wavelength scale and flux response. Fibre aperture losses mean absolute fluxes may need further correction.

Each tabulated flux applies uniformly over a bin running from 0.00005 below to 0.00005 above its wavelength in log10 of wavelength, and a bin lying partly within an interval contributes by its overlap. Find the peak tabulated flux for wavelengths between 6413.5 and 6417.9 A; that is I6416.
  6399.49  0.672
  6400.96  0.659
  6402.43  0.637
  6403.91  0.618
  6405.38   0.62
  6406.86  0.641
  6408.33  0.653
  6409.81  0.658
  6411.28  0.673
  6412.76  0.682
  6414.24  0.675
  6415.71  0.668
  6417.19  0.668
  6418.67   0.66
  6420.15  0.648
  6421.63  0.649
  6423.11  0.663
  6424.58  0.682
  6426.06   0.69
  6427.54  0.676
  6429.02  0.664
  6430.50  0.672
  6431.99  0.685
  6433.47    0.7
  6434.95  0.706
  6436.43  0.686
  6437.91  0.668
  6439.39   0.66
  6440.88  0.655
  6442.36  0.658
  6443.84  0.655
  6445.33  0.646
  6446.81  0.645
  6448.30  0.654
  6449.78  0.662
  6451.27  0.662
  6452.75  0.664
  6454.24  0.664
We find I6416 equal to 0.675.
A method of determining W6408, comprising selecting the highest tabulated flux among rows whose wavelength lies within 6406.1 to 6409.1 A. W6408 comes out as 0.653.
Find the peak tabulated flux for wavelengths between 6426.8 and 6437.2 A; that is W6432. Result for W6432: 0.706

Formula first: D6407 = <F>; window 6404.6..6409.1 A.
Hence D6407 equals 0.638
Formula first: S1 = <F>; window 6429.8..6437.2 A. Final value 0.69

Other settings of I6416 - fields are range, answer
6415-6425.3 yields 0.682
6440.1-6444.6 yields 0.658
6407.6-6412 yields 0.673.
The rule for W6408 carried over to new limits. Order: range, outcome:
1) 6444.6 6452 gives 0.662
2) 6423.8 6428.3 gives 0.69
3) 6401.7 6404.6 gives 0.637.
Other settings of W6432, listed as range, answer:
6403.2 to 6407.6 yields 0.641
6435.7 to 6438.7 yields 0.686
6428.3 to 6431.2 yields 0.672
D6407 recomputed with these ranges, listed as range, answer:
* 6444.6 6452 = 0.654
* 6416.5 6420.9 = 0.658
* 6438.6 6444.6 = 0.657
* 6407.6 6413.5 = 0.666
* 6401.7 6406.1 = 0.625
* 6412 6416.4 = 0.675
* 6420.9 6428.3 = 0.673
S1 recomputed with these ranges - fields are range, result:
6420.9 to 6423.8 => 0.656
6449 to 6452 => 0.662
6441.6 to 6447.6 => 0.651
